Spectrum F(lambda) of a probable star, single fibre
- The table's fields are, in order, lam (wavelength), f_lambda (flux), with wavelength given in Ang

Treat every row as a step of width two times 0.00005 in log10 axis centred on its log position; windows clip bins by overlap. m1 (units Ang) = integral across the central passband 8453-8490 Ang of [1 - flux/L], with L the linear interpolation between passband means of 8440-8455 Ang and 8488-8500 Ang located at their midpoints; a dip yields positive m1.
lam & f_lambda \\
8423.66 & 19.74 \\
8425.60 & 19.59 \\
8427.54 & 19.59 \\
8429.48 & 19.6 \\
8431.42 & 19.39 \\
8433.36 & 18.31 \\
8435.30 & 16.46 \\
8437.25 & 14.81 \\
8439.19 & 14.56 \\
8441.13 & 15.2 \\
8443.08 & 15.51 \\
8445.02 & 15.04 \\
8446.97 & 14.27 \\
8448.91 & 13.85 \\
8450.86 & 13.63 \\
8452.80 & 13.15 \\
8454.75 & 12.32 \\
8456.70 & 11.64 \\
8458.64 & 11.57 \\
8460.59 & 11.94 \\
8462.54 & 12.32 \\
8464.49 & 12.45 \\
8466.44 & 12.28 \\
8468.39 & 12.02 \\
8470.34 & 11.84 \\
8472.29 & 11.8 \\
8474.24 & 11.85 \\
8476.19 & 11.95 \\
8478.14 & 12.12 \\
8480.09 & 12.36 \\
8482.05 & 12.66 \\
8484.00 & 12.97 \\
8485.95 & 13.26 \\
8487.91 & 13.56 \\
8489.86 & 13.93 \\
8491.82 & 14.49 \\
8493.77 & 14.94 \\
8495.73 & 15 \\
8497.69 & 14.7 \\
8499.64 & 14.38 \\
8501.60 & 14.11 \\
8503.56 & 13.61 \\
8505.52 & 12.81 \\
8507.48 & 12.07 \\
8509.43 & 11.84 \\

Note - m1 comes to 5.2 Ang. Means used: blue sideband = 14.2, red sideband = 14.5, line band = 12.3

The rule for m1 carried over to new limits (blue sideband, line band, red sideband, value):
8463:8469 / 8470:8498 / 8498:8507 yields -0.3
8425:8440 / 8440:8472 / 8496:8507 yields 6.7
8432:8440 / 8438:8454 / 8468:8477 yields 0.7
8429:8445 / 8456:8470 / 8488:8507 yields 3.1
